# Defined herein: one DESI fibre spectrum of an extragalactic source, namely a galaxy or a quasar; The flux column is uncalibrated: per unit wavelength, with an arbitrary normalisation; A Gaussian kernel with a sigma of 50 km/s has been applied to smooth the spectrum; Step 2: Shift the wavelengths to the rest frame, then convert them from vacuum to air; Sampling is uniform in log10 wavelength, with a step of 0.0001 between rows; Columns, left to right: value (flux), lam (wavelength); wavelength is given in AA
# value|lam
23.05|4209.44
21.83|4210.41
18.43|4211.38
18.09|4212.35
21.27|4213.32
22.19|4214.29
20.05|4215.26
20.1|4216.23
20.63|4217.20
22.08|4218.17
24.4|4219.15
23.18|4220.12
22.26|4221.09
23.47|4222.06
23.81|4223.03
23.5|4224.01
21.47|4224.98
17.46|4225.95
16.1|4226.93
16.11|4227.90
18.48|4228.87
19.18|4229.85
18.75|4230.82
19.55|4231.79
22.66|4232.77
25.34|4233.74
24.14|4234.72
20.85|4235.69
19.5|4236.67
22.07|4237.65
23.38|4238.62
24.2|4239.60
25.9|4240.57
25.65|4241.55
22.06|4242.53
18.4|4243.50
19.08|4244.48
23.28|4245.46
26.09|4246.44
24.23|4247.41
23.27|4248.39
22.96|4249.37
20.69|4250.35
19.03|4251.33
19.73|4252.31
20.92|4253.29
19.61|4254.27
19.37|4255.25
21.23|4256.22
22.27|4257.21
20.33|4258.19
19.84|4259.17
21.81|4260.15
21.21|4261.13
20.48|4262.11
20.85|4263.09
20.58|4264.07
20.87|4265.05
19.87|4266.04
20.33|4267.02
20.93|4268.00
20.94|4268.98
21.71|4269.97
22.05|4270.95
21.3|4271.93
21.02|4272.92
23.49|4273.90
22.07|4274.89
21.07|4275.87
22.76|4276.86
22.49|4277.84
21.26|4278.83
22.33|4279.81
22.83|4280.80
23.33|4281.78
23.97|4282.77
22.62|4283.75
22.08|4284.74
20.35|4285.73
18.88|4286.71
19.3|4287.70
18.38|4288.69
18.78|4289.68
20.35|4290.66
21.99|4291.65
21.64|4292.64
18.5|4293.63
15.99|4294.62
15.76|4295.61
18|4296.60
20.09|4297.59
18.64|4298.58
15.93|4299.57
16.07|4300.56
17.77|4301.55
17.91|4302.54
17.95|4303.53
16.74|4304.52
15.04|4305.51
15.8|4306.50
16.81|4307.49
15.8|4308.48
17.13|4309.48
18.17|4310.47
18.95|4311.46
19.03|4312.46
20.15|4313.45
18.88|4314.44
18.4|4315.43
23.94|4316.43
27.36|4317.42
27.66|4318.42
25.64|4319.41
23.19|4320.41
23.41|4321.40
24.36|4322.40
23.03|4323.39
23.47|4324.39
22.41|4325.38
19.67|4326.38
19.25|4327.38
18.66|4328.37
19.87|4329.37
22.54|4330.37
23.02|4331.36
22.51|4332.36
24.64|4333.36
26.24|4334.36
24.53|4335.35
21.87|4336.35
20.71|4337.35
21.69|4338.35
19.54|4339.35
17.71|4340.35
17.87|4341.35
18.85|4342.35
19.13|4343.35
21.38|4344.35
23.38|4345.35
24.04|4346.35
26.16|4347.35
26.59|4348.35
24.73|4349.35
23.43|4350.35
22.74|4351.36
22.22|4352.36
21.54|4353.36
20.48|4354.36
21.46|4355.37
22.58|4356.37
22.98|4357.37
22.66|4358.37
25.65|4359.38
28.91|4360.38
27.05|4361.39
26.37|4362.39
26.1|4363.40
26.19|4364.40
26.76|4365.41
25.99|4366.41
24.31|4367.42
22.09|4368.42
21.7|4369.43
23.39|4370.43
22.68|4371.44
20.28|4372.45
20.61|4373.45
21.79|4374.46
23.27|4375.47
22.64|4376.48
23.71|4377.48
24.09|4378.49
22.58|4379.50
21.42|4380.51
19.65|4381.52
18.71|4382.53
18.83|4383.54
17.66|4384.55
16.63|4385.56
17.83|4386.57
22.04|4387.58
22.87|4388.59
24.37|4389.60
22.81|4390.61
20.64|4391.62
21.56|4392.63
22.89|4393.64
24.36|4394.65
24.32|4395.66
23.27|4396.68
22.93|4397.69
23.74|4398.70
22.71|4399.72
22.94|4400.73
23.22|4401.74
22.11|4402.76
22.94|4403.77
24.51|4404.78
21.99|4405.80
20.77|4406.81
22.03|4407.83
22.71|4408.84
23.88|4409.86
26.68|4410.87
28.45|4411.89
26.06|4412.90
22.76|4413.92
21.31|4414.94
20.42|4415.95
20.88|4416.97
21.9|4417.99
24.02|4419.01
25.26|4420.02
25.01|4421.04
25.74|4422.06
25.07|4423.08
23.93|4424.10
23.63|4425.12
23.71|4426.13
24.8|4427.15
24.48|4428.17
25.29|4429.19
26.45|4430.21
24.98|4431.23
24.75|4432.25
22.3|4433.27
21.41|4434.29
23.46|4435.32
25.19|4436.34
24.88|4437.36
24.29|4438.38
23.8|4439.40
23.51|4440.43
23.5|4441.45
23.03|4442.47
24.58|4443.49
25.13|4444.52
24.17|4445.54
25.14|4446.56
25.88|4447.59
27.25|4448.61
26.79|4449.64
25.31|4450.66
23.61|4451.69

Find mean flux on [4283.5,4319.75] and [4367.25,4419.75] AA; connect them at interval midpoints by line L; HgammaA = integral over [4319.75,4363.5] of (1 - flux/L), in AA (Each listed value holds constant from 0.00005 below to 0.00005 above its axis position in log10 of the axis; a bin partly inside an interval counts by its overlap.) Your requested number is -4.46 AA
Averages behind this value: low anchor 19.2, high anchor 22.4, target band 22.7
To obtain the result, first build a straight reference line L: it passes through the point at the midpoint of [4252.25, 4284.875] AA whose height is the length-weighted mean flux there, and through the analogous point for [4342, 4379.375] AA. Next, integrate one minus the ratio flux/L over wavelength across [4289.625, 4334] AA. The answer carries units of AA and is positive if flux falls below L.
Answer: 4.65 AA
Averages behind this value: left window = 21.4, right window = 23.5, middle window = 20.1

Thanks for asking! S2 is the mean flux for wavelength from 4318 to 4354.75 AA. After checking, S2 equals 22.4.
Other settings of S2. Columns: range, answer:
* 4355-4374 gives 24.1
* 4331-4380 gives 23.1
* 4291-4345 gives 20.2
